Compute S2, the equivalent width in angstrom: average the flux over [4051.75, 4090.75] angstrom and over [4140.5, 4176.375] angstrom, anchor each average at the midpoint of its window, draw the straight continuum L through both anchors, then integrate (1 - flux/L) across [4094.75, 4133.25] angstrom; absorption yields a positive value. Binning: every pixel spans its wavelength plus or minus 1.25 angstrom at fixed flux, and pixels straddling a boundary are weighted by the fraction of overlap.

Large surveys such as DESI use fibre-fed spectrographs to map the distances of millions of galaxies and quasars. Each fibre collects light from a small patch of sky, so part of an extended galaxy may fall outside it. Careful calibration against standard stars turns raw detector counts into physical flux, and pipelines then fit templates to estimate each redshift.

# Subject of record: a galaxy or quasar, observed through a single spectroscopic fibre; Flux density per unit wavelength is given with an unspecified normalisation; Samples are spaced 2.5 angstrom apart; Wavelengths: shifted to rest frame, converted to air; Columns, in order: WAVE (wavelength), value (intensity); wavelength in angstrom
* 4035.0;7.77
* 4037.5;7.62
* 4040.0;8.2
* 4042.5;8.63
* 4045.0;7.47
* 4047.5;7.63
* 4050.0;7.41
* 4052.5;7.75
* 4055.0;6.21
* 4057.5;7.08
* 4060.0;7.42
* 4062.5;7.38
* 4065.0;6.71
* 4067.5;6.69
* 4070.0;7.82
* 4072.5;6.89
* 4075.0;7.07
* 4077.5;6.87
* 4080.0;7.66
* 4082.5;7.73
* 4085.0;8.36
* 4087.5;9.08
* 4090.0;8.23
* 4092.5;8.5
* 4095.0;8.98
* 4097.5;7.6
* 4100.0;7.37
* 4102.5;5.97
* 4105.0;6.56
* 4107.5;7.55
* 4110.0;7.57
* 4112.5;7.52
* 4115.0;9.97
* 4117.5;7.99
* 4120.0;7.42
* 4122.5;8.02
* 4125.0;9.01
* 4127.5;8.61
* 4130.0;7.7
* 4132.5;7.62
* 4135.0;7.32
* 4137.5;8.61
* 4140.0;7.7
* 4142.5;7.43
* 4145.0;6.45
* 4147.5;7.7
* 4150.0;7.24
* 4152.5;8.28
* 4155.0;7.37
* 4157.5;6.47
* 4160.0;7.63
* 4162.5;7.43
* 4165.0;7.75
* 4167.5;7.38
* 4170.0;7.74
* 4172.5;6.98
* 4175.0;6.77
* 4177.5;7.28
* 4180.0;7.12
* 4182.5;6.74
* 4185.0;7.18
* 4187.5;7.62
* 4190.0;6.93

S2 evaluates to -2.3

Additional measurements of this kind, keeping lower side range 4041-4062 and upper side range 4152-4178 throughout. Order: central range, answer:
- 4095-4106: 0.4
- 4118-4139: -1.9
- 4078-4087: -0.6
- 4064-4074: 0.5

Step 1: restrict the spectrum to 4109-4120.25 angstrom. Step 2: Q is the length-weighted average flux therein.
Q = 8.17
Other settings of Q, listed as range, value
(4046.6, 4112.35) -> 7.47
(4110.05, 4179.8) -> 7.67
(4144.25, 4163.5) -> 7.34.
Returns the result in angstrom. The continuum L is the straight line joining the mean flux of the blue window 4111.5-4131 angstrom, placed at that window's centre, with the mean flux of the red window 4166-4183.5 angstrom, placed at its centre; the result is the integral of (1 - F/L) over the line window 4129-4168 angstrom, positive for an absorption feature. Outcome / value 1.0 angstrom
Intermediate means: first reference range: 8.3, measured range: 7.51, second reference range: 7.16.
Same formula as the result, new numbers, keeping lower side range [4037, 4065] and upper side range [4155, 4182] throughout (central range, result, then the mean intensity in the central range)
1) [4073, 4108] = -1.23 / 7.67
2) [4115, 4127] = -1.62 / 8.33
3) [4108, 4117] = -1.09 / 8.26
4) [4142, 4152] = 0.03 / 7.27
